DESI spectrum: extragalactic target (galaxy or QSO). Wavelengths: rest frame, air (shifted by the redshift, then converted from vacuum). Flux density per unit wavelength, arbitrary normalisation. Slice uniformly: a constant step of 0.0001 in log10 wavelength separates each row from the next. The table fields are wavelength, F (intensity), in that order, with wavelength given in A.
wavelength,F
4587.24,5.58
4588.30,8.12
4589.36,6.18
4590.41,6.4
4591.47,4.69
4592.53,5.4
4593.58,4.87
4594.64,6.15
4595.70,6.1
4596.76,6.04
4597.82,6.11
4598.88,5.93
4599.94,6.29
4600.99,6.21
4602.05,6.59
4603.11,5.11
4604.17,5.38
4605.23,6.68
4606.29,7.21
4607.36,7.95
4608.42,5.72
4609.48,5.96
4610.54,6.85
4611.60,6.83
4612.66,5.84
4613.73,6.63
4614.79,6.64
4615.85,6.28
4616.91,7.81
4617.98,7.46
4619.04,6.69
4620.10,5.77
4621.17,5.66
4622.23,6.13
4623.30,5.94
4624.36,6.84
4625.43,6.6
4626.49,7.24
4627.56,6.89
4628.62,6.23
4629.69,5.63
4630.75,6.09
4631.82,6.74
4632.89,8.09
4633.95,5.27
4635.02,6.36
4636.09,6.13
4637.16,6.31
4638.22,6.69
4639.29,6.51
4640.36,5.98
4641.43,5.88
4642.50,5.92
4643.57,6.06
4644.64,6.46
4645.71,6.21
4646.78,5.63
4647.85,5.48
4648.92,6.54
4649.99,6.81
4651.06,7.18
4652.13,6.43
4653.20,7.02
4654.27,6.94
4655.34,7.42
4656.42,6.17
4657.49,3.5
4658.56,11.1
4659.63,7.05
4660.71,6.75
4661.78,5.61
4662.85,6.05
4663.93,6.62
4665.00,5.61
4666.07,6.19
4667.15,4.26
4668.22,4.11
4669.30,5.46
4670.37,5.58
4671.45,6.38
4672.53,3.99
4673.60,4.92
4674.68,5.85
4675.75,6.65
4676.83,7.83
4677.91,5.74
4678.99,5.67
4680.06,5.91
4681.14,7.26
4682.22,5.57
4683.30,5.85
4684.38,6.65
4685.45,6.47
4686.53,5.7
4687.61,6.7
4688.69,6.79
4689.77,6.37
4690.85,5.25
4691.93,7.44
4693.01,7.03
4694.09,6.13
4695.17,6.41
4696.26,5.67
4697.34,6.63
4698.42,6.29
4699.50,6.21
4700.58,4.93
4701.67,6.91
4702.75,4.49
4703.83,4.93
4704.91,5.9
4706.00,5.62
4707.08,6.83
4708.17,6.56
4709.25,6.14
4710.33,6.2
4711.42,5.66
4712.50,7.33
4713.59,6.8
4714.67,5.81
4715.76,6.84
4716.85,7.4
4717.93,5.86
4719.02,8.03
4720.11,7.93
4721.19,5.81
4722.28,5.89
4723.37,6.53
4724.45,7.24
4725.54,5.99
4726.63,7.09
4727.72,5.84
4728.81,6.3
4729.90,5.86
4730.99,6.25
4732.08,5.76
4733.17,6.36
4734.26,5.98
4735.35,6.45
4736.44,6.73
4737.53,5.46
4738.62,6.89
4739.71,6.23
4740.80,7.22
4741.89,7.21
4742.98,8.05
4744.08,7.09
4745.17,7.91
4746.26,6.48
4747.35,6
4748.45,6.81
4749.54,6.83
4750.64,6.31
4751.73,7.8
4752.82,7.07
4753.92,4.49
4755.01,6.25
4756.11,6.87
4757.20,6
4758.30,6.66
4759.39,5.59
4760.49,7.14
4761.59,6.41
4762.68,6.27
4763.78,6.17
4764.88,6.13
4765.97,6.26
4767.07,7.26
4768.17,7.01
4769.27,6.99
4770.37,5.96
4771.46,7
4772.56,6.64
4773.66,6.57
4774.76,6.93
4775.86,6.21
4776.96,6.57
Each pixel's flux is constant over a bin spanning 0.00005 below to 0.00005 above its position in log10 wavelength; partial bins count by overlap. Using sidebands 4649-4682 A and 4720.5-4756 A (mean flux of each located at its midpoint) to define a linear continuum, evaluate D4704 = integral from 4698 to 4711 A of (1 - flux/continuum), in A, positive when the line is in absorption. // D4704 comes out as 0.9 A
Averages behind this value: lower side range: 6.2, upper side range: 6.52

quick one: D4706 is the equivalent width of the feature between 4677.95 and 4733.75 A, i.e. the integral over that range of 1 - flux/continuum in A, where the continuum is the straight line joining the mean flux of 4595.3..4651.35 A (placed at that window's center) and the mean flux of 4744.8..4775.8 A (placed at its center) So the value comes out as 1.61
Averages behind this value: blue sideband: 6.37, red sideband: 6.55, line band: 6.29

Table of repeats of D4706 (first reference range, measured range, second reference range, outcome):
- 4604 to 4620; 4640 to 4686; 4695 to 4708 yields 0.54 A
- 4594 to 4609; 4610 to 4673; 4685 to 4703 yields -0.86 A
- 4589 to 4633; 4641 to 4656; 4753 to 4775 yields -0.20 A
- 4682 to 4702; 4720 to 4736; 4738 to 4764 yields 0.48 A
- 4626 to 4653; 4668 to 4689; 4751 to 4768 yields 1.35 A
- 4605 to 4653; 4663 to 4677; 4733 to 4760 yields 1.93 A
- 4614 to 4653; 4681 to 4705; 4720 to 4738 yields 0.73 A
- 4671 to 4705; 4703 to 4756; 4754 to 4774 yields -1.70 A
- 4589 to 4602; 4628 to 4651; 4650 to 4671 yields -0.40 A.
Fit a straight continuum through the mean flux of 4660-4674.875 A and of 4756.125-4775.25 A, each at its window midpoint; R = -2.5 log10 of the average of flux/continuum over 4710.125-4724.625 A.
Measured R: -0.106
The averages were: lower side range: 5.53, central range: 6.66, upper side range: 6.54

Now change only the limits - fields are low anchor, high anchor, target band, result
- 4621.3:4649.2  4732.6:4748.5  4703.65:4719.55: 0.03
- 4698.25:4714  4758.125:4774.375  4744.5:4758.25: -0.03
